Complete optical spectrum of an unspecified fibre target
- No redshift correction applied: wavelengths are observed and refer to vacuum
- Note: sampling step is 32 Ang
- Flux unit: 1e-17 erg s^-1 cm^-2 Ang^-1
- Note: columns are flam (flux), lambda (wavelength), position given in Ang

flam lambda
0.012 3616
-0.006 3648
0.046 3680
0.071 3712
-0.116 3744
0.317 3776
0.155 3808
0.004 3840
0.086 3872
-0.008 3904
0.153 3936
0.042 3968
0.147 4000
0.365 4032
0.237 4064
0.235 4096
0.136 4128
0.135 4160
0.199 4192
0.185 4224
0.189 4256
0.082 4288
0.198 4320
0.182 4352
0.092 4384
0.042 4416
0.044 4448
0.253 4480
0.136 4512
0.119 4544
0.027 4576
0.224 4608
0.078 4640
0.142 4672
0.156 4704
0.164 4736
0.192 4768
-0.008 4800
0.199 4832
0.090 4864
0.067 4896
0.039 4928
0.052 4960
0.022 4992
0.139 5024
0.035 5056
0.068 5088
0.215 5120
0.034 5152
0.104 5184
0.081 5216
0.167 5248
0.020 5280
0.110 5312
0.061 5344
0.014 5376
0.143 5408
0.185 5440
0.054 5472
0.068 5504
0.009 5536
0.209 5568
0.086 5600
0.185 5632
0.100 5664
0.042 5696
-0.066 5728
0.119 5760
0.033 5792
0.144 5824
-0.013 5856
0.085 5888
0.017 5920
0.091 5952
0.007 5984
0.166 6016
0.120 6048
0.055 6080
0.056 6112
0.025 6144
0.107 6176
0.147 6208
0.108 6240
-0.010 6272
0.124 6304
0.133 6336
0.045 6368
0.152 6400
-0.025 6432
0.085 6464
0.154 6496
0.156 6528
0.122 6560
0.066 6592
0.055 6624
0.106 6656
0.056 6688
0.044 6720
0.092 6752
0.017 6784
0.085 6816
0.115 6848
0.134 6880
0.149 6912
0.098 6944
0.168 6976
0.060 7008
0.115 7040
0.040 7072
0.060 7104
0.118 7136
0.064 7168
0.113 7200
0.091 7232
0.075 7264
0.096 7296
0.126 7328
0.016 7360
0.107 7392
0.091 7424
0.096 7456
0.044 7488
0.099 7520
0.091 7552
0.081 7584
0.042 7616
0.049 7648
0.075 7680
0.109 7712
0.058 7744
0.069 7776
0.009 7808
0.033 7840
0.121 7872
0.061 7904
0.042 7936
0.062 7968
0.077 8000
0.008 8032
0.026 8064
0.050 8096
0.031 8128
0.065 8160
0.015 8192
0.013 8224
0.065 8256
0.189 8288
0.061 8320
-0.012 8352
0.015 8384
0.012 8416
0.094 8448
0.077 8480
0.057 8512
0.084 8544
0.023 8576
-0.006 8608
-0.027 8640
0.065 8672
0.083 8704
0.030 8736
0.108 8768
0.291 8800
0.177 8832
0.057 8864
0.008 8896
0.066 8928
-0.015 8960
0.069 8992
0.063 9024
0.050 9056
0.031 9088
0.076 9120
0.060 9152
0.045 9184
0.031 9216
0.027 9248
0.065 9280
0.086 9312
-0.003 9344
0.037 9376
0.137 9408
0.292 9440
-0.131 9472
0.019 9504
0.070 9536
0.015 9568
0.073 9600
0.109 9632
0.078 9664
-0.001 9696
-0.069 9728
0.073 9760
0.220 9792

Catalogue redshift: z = 1.36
